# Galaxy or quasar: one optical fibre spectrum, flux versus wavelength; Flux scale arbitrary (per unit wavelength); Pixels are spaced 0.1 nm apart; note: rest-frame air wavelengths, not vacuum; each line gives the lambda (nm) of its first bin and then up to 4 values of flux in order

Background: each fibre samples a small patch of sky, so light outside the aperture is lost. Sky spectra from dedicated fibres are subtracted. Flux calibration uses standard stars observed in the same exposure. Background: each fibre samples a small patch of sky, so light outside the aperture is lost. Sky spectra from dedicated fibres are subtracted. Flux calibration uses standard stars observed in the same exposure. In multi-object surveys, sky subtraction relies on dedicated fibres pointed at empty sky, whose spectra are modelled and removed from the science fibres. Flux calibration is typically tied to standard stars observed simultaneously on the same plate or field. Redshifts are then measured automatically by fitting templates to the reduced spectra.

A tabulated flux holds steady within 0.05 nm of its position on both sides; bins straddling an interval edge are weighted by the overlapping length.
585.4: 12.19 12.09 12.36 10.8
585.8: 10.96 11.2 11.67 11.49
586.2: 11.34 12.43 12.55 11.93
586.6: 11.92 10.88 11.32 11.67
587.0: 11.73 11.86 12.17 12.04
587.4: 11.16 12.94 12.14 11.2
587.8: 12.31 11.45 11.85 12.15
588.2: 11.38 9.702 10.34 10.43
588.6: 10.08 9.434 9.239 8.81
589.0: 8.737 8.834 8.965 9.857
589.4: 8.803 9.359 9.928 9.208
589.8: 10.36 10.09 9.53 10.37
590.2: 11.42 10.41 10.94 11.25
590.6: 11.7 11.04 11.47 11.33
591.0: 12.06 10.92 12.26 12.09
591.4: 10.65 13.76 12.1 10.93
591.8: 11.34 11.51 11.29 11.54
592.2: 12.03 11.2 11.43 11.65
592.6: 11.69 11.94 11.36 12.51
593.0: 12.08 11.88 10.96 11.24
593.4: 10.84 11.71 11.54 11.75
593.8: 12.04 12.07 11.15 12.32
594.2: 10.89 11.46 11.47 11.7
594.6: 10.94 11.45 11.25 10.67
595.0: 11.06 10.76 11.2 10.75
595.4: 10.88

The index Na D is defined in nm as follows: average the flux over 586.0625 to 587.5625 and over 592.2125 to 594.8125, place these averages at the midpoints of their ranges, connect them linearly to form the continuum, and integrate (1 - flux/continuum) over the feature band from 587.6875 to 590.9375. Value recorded 0.38 nm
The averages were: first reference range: 11.8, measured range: 10.3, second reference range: 11.6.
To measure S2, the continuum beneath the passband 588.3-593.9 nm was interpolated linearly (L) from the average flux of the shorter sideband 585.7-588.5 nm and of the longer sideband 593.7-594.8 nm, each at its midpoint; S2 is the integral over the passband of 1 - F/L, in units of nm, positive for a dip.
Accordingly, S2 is 0.314 nm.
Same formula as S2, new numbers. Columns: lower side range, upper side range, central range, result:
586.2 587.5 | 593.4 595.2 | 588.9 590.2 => 0.24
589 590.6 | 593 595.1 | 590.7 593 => -0.22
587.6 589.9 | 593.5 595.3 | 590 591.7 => -0.13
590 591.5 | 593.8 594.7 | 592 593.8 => -0.03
